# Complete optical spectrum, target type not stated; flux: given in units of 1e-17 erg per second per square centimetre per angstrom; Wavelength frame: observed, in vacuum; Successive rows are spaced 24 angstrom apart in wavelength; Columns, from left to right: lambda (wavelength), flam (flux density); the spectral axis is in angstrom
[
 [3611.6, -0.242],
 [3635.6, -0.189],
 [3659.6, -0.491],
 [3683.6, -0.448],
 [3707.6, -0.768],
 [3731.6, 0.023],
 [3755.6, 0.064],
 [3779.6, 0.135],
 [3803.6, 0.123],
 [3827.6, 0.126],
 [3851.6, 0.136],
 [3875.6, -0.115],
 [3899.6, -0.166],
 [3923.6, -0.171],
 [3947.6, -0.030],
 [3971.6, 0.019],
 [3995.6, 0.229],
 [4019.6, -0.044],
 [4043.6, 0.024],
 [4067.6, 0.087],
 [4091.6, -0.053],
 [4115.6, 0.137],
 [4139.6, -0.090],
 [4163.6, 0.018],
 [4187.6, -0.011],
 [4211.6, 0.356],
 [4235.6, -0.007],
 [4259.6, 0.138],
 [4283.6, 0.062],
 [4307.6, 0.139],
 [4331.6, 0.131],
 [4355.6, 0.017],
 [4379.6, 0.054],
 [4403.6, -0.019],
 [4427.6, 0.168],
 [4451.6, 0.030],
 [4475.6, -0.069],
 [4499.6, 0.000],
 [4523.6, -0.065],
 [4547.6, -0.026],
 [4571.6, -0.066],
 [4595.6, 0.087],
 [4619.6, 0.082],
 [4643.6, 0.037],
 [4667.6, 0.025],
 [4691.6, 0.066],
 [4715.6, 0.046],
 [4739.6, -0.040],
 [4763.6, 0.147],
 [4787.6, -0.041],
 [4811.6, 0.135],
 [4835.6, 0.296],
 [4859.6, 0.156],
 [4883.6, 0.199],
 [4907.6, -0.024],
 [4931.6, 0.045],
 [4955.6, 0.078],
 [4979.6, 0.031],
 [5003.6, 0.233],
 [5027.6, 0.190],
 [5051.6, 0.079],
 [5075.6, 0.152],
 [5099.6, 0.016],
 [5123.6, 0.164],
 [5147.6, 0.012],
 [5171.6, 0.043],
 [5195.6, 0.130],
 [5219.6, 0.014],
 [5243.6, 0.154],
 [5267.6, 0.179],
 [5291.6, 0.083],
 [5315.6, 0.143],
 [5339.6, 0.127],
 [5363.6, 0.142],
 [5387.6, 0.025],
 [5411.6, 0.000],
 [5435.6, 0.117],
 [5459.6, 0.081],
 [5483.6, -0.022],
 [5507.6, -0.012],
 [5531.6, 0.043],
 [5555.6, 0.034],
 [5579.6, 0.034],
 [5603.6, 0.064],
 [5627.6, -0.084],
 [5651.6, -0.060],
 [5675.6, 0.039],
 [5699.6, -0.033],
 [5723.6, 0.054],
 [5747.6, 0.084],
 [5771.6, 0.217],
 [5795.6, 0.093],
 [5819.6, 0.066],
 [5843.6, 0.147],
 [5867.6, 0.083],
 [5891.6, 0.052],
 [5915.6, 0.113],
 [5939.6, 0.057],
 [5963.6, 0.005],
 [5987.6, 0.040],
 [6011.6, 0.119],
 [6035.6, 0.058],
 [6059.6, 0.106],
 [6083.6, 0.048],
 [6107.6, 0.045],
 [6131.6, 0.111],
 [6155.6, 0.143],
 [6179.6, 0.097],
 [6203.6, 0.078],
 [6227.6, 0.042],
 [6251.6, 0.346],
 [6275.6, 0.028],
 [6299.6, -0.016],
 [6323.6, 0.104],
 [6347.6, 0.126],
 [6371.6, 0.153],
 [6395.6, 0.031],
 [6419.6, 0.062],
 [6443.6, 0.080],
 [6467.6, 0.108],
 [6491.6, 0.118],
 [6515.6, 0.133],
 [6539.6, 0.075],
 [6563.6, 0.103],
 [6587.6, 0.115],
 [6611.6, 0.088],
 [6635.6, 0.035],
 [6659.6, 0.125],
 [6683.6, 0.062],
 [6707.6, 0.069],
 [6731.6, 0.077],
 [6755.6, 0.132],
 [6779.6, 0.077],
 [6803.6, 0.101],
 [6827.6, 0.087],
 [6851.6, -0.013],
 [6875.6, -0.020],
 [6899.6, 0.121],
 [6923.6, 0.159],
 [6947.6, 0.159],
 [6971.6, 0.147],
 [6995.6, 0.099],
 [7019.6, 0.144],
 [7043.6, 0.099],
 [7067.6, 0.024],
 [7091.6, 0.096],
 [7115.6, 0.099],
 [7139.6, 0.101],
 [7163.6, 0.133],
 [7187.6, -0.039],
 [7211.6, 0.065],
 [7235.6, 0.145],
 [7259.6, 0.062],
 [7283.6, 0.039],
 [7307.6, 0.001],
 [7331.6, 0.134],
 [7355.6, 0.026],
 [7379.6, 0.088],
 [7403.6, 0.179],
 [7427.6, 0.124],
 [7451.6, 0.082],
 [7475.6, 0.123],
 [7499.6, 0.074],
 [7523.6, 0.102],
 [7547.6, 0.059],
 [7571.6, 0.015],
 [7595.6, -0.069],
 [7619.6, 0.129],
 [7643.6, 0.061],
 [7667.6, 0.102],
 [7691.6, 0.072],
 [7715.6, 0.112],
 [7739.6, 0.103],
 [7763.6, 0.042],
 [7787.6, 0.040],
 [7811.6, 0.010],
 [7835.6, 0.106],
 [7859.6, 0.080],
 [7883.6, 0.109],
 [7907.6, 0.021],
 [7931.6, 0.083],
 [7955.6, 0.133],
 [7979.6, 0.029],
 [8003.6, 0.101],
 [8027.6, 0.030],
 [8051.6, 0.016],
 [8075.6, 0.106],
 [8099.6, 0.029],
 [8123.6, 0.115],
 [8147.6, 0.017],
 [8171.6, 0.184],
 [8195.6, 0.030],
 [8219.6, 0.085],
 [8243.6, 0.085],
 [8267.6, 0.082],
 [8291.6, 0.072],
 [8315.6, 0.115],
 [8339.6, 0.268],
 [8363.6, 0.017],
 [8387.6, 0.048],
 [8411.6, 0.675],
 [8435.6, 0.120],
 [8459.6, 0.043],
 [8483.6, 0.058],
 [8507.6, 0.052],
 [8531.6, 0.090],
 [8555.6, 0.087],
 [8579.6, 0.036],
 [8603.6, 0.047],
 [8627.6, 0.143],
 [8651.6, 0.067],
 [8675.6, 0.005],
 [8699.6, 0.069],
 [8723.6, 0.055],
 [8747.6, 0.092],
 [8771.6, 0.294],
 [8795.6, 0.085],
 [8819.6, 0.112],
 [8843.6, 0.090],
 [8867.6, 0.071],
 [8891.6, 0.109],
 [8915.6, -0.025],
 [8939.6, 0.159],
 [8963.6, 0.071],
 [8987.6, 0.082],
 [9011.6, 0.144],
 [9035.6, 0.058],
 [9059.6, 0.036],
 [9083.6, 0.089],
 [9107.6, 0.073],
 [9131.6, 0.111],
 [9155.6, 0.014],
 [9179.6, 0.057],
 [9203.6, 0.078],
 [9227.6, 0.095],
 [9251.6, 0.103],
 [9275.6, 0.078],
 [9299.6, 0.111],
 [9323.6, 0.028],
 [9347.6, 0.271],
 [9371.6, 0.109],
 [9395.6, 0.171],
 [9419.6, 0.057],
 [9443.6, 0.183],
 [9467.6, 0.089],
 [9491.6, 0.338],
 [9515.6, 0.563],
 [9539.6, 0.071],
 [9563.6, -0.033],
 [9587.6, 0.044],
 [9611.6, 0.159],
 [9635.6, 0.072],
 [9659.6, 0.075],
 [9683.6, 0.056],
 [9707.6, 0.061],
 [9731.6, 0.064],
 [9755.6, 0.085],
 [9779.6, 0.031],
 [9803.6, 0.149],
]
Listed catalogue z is 0.68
